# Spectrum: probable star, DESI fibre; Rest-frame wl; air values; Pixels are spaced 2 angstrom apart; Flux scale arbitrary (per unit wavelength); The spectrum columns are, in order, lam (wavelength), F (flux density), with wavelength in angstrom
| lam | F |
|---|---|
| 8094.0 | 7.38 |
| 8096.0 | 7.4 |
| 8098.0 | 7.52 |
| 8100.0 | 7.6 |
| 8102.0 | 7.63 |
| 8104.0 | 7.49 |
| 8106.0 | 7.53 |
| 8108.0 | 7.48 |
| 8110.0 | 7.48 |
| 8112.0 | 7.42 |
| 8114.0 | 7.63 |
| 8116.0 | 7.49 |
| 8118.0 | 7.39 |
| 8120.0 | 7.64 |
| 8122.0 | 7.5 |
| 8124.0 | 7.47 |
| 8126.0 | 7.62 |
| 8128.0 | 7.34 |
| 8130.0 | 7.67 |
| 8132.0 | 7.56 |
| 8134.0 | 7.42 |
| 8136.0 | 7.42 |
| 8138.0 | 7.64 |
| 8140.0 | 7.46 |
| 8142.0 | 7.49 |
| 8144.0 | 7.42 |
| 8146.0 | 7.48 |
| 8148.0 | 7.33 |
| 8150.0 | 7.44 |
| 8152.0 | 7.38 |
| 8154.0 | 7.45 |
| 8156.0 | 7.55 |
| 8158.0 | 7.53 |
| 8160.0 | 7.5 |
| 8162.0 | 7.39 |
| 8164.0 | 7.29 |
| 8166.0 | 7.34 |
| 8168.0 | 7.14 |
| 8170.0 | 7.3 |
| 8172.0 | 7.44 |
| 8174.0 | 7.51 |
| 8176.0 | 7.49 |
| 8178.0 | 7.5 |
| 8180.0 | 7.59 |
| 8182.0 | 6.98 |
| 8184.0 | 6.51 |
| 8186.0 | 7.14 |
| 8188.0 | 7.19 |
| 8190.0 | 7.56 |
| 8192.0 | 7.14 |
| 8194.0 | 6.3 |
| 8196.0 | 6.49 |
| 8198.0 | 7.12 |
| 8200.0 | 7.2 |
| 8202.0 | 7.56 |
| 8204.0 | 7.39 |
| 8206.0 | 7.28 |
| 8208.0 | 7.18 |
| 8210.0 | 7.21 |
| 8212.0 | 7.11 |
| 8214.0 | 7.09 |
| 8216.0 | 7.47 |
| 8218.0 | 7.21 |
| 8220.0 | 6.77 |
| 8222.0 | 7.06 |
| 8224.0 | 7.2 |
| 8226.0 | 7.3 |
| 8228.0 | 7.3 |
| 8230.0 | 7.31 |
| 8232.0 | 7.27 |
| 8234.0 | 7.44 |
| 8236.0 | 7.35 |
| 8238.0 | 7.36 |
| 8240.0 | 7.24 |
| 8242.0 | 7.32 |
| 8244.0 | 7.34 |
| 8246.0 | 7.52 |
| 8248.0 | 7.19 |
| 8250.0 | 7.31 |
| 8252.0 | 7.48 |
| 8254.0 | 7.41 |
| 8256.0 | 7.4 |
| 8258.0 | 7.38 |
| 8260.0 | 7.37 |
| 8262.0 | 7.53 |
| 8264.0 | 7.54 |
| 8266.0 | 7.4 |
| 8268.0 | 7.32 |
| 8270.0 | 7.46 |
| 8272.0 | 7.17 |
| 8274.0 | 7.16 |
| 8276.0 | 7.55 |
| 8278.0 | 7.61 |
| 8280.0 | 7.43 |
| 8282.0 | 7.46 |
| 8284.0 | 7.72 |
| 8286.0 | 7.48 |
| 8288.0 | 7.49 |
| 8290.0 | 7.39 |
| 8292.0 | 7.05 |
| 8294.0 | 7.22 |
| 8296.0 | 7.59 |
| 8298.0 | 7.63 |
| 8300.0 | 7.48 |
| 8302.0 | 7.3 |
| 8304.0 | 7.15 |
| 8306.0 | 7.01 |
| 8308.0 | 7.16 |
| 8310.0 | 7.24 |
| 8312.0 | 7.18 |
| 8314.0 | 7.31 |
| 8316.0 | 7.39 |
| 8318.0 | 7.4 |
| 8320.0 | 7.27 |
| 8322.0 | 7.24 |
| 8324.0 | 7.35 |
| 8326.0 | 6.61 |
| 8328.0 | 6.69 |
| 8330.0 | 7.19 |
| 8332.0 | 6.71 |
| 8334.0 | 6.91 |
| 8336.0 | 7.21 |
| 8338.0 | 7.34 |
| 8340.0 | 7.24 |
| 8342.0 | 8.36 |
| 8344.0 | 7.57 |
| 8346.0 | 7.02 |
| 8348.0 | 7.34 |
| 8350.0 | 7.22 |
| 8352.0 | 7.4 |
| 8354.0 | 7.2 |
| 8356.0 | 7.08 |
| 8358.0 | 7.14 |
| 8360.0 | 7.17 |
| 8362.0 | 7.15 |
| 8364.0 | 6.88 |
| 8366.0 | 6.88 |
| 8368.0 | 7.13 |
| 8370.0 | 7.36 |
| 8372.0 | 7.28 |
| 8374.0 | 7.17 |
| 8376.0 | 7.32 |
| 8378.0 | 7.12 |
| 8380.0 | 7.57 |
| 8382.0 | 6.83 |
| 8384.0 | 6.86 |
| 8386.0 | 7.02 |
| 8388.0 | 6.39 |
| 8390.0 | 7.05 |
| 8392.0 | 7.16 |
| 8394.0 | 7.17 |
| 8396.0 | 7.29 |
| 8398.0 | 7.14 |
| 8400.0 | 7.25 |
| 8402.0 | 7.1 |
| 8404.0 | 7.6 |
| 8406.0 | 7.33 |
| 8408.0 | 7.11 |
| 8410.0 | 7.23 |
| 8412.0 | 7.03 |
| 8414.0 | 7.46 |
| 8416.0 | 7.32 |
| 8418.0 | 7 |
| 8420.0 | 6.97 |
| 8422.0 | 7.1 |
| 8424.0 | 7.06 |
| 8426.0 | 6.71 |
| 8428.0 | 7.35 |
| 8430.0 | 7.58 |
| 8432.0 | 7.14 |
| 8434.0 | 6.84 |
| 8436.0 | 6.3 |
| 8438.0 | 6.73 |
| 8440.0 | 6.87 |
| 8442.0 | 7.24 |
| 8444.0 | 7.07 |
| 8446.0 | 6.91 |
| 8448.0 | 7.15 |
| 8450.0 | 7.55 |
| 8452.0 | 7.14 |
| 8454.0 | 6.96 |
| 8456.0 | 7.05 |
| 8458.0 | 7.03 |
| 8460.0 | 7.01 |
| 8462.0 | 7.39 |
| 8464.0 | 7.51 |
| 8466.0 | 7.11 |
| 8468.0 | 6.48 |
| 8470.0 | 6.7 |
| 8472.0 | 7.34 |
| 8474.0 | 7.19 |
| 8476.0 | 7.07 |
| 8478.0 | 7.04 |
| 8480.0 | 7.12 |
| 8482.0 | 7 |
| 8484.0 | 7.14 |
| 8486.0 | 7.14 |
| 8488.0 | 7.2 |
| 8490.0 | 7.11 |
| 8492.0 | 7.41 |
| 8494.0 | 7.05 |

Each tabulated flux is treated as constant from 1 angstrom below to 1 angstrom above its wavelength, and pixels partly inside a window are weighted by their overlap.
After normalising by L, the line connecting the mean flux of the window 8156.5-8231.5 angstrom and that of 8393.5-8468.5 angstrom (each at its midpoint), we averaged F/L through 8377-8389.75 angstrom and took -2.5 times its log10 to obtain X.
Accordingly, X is 0.03 mag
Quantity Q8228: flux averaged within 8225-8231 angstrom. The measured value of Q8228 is 7.3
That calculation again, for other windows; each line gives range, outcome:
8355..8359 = 7.11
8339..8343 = 7.8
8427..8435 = 7.23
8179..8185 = 7.03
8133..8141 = 7.48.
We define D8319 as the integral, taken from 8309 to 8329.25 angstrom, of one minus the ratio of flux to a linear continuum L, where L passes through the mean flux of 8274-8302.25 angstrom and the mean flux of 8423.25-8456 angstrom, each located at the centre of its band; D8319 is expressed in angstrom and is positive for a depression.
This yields 0.55 angstrom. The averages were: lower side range 7.45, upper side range 7.04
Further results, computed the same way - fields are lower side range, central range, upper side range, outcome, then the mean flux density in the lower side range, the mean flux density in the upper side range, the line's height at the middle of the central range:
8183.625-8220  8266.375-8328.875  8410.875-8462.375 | -1.83 angstrom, 7.12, 7.07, 7.1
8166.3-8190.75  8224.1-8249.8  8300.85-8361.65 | -0.25 angstrom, 7.28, 7.21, 7.25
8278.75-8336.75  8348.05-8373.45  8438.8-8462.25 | 0.11 angstrom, 7.25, 7.1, 7.2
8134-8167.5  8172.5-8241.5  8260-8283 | 2.10 angstrom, 7.44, 7.42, 7.43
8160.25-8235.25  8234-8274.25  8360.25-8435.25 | -1.00 angstrom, 7.21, 7.13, 7.19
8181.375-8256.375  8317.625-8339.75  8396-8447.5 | 0.21 angstrom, 7.2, 7.1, 7.15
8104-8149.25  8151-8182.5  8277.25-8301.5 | 0.34 angstrom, 7.49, 7.46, 7.49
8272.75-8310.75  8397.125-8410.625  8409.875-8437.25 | -0.26 angstrom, 7.37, 7.07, 7.12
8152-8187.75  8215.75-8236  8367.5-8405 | 0.15 angstrom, 7.33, 7.15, 7.28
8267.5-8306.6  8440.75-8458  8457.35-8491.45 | 0.03 angstrom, 7.39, 7.1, 7.14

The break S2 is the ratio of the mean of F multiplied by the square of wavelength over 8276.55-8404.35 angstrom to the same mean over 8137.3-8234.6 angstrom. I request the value 1.03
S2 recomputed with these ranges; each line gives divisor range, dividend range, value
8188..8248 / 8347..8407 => 1.03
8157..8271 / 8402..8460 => 1.03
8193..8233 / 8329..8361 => 1.05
